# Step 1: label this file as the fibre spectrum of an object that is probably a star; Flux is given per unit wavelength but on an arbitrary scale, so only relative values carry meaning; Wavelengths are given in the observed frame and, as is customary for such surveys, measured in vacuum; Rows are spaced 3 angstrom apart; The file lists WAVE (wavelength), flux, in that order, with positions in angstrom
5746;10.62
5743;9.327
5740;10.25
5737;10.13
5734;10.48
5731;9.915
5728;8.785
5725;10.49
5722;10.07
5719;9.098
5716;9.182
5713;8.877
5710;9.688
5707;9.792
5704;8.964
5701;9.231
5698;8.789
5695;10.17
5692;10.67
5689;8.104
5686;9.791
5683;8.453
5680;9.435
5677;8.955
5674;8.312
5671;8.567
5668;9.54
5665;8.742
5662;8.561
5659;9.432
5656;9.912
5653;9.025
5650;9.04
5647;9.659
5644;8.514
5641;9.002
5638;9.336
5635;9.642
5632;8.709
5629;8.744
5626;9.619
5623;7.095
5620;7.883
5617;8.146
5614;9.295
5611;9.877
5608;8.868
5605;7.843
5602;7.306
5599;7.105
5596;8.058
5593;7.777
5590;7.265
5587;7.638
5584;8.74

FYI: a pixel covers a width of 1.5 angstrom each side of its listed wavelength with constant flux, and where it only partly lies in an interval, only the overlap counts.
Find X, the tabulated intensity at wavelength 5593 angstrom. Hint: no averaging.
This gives 7.777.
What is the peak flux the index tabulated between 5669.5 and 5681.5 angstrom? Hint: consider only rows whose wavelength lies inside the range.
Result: 9.435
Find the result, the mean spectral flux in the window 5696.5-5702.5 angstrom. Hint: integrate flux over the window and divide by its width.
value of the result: 9.01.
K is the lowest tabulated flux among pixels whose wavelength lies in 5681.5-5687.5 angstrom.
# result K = 8.453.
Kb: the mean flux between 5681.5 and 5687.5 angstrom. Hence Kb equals 9.12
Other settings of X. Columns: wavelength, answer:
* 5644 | 8.514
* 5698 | 8.789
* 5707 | 9.792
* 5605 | 7.843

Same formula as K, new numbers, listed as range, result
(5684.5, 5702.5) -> 8.104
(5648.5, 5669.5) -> 8.561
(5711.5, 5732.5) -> 8.785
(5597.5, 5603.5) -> 7.105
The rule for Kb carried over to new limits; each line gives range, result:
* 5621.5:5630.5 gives 8.49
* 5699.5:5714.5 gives 9.31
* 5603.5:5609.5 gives 8.36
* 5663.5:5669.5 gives 9.14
